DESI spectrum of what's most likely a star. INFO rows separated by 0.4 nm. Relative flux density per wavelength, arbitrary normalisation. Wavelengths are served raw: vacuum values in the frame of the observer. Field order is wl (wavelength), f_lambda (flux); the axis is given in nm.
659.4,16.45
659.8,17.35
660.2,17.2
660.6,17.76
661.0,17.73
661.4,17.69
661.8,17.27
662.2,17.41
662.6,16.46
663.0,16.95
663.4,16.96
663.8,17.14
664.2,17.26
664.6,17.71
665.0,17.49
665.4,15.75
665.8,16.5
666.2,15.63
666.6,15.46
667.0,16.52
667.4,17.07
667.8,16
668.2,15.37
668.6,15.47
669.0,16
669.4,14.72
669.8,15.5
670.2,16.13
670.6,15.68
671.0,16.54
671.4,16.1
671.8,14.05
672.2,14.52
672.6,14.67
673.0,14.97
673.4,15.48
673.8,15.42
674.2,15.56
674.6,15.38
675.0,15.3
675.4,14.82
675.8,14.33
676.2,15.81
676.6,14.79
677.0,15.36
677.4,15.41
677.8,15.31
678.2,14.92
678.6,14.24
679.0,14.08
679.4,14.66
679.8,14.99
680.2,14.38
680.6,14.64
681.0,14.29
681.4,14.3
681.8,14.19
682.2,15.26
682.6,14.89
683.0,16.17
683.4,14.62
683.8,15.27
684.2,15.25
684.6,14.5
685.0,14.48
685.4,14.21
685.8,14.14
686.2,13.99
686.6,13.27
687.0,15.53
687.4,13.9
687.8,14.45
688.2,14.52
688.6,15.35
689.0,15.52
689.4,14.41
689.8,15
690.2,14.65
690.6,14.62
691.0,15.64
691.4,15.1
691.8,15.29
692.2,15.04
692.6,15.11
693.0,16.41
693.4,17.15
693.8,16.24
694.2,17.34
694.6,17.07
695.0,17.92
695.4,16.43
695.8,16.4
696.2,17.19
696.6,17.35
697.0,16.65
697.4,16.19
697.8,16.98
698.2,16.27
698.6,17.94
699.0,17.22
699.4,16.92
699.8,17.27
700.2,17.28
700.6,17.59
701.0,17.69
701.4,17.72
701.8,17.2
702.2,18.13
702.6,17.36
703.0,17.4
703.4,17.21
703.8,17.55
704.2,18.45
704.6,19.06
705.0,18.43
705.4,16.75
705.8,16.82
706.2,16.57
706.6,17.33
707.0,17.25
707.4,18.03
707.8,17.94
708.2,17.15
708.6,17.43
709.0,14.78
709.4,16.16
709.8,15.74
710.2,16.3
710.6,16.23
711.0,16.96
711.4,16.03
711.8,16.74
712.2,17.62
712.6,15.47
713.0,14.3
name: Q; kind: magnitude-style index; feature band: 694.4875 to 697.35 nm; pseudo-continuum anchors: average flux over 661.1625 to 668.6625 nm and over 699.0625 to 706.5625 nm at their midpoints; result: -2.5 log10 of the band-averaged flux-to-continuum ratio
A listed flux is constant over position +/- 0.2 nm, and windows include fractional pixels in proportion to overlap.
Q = 0.03 mag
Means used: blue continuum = 16.7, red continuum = 17.5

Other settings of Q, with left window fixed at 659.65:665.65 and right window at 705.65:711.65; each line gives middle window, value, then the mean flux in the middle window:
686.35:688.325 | 0.18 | 14.3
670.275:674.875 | 0.12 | 15.3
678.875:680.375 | 0.17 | 14.6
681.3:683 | 0.15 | 14.9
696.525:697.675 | 0.01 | 16.7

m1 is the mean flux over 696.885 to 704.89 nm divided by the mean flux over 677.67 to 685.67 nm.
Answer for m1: 1.18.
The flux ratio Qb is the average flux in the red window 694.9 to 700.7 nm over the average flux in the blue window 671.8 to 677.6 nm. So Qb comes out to 1.13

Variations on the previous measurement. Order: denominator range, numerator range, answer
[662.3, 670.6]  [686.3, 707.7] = 1.01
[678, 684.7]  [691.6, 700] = 1.13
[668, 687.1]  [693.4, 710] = 1.15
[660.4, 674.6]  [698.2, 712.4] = 1.06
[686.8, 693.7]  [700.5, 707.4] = 1.16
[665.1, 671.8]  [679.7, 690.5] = 0.92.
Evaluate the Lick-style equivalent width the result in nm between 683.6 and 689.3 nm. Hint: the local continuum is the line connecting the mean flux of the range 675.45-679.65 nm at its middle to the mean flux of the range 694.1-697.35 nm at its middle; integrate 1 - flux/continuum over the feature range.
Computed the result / 0.47 nm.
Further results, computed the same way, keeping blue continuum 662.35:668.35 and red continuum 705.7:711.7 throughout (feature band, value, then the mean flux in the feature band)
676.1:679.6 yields 0.354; 14.9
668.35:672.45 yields 0.278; 15.5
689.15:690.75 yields 0.188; 14.7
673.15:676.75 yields 0.301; 15.2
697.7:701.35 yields -0.128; 17.3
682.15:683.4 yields 0.097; 15.3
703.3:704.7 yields -0.114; 18.1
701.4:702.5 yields -0.063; 17.6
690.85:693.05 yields 0.171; 15.4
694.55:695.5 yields -0.032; 17.2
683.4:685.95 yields 0.304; 14.6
